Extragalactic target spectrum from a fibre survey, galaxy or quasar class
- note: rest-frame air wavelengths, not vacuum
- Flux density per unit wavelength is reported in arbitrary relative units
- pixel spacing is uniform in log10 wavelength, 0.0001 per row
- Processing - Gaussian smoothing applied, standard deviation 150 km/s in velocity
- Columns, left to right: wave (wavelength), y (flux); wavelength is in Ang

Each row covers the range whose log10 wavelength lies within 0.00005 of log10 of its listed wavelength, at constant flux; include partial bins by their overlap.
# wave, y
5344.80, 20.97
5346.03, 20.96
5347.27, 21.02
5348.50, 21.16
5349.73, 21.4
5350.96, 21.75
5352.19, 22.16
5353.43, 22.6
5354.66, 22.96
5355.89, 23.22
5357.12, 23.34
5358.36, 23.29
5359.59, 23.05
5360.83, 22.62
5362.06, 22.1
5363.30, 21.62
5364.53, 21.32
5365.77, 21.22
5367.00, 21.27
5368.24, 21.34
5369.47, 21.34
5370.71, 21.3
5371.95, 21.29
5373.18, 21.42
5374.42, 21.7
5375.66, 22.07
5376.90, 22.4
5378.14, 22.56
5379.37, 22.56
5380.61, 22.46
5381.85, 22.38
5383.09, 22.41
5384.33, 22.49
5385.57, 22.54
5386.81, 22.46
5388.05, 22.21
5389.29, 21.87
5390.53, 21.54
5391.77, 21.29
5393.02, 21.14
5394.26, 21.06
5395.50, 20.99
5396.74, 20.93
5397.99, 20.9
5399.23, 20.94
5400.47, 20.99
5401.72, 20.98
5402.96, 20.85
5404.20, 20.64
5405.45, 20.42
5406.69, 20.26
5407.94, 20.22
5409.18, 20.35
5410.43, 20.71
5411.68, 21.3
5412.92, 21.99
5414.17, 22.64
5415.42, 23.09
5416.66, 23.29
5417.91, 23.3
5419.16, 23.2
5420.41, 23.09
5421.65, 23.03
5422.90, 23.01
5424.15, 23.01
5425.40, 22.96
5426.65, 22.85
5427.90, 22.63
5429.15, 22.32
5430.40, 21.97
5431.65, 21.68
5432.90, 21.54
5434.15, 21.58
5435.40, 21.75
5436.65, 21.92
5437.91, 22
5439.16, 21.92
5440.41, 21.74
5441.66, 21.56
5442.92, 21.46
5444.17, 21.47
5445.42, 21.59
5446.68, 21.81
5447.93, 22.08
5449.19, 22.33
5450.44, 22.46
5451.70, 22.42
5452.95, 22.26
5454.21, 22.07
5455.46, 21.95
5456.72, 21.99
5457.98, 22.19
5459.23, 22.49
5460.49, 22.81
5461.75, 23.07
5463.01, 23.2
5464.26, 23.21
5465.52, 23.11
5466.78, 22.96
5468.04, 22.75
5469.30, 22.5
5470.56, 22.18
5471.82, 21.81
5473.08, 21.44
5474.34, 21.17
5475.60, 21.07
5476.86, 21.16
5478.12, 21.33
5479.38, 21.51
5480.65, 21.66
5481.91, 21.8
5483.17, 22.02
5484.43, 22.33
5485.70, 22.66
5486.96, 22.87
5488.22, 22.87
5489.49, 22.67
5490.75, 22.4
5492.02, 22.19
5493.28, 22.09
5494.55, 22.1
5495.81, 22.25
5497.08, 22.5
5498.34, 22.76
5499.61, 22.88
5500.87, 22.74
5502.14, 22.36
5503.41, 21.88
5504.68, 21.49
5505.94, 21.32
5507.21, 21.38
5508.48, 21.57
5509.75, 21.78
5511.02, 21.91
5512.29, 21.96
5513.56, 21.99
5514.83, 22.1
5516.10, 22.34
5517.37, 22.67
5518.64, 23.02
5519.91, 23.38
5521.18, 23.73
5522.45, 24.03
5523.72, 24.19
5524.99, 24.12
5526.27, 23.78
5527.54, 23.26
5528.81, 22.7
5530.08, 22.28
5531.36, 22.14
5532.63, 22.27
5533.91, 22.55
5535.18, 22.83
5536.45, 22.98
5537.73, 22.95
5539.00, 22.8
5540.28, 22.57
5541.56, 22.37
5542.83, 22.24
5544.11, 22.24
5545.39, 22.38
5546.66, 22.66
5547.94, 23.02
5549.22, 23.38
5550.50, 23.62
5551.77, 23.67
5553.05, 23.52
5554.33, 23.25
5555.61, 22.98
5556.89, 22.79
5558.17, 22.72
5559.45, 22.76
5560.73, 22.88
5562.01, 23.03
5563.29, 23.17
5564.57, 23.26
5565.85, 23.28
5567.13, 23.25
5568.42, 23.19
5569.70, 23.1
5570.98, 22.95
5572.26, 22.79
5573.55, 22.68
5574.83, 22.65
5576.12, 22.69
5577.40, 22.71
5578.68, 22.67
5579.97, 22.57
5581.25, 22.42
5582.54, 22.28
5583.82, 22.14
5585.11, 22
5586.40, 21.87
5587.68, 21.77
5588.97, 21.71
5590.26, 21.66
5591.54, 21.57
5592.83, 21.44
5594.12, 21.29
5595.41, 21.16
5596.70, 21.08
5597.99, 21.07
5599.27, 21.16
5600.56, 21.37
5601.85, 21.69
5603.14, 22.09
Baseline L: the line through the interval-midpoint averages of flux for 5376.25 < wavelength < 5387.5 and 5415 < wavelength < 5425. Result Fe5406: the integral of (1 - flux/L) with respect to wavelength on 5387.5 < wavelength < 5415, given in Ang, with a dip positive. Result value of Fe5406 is 2.0 Ang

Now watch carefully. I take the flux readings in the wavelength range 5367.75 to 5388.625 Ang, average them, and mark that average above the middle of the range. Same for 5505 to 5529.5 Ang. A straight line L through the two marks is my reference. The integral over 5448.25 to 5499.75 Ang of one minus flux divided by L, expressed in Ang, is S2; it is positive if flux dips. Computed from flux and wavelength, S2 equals 0.5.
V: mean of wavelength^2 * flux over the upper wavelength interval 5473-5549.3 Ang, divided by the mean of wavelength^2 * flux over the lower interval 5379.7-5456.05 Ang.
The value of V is 1.06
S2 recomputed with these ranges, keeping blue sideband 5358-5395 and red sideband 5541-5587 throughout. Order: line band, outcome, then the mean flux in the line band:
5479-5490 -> 0.1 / 22.3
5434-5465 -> 0.2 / 22.1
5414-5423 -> -0.4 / 23.1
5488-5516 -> 0.5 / 22.1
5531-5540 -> 0.0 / 22.7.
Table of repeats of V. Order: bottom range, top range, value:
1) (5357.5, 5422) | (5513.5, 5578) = 1.12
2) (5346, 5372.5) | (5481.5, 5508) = 1.07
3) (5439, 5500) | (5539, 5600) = 1.05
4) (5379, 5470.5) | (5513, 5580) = 1.09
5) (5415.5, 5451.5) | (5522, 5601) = 1.06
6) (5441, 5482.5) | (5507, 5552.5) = 1.06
